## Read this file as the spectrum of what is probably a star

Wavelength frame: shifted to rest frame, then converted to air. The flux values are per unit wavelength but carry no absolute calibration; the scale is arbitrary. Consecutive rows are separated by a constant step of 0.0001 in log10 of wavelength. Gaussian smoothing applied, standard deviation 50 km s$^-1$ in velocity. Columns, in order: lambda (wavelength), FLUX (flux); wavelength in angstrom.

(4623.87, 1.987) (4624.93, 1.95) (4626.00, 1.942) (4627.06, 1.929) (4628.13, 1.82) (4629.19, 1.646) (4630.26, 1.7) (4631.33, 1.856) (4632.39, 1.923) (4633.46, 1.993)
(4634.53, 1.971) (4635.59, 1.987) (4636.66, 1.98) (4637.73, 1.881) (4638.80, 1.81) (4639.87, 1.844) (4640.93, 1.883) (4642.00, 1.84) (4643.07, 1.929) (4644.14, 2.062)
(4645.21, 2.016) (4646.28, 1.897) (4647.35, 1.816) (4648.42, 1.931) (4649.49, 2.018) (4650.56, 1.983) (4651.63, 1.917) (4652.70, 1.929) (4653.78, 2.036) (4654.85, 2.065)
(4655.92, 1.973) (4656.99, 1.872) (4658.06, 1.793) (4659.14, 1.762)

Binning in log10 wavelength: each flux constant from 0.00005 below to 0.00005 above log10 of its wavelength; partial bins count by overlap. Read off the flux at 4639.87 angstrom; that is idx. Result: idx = 1.844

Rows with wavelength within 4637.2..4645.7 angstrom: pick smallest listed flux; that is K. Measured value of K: 1.81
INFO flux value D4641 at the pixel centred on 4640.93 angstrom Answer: 1.883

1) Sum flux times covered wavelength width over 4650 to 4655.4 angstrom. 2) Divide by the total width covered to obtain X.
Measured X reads 1.99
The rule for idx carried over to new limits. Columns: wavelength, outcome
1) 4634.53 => 1.971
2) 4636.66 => 1.98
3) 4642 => 1.84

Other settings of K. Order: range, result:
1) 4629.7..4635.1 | 1.7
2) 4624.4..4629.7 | 1.646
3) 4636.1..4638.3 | 1.881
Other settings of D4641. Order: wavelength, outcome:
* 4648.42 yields 1.931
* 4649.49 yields 2.018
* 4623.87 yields 1.987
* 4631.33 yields 1.856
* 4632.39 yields 1.923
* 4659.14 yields 1.762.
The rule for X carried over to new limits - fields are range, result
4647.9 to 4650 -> 1.97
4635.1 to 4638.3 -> 1.94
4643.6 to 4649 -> 1.94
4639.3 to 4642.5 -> 1.86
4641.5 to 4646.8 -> 1.95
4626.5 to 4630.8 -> 1.77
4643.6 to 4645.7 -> 2.04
